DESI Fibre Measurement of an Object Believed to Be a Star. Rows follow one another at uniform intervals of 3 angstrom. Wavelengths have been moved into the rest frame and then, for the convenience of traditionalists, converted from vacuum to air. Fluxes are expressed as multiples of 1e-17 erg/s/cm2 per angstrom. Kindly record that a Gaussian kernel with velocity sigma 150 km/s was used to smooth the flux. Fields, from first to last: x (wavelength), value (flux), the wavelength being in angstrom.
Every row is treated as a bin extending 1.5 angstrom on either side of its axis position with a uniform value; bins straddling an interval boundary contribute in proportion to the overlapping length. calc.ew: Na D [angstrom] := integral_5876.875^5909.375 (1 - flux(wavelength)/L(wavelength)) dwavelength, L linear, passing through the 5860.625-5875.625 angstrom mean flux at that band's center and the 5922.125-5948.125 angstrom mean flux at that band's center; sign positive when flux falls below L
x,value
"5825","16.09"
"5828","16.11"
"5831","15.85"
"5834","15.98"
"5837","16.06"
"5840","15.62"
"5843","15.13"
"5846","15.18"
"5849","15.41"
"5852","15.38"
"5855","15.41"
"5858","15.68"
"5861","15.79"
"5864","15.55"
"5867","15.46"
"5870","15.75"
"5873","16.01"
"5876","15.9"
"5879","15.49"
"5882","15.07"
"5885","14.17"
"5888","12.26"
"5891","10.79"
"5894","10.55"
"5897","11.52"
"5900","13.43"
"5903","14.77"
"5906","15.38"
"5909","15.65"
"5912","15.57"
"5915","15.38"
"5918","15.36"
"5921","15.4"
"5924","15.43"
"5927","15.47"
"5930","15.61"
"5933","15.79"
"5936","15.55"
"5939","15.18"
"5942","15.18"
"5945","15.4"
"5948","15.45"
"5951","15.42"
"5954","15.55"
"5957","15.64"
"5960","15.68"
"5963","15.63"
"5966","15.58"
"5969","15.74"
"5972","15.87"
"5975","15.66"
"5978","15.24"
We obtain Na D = 4.4 angstrom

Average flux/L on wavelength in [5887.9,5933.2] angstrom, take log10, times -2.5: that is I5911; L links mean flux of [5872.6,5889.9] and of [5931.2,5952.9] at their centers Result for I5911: 0.06 mag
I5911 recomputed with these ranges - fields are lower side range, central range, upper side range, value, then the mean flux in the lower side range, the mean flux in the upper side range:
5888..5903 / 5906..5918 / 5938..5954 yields -0.19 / 12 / 15.4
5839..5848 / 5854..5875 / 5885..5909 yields -0.09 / 15.3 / 13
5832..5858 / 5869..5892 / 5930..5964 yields 0.08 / 15.5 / 15.5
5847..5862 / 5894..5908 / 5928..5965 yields 0.15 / 15.5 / 15.5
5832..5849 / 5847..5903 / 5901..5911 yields 0.07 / 15.6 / 15.2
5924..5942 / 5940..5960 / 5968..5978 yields 0.01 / 15.5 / 15.7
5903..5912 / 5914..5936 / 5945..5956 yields 0.00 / 15.4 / 15.5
